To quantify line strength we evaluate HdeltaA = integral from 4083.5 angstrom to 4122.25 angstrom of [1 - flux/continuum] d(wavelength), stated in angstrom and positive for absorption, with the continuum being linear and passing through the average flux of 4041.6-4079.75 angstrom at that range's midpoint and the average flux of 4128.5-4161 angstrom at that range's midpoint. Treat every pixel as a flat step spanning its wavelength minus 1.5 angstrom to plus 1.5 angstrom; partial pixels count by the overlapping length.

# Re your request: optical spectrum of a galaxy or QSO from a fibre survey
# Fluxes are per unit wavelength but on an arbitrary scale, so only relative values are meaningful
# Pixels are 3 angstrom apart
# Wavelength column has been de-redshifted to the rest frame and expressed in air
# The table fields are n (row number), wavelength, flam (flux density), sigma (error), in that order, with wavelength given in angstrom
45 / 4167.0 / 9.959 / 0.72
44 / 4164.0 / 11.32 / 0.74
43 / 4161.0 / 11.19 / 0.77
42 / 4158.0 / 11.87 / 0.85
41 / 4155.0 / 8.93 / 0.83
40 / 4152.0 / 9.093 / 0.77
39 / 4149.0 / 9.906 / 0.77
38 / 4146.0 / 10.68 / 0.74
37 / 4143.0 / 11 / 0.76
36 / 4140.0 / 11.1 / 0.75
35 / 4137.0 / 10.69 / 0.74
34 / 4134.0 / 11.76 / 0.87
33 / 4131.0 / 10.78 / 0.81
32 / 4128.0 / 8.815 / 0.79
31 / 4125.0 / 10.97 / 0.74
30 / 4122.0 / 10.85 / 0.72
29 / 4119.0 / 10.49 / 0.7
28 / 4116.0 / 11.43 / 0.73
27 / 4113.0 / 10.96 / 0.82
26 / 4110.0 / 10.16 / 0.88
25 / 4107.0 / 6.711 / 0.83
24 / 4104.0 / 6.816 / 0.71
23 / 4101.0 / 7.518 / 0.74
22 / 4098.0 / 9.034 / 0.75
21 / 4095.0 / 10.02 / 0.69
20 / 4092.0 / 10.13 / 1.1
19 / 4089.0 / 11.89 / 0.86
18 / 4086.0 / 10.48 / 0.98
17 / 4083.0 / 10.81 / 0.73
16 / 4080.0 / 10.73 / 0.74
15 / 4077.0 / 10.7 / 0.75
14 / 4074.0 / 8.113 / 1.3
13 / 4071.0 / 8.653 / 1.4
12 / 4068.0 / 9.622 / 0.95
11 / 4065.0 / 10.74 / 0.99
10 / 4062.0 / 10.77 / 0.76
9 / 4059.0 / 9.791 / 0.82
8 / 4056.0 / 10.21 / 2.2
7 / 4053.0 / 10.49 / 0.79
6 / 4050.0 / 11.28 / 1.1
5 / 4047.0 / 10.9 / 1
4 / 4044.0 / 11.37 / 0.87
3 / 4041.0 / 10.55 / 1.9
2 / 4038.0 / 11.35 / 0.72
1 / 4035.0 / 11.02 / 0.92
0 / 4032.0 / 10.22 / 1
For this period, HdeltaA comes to 2.53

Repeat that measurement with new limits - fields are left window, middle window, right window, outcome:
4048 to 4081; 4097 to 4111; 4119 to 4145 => 3.4 angstrom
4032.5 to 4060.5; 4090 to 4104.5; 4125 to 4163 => 2.3 angstrom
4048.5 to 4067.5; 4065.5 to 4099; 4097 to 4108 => -4.8 angstrom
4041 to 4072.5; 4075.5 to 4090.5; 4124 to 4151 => -0.7 angstrom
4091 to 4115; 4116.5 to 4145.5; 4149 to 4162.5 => -3.4 angstrom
